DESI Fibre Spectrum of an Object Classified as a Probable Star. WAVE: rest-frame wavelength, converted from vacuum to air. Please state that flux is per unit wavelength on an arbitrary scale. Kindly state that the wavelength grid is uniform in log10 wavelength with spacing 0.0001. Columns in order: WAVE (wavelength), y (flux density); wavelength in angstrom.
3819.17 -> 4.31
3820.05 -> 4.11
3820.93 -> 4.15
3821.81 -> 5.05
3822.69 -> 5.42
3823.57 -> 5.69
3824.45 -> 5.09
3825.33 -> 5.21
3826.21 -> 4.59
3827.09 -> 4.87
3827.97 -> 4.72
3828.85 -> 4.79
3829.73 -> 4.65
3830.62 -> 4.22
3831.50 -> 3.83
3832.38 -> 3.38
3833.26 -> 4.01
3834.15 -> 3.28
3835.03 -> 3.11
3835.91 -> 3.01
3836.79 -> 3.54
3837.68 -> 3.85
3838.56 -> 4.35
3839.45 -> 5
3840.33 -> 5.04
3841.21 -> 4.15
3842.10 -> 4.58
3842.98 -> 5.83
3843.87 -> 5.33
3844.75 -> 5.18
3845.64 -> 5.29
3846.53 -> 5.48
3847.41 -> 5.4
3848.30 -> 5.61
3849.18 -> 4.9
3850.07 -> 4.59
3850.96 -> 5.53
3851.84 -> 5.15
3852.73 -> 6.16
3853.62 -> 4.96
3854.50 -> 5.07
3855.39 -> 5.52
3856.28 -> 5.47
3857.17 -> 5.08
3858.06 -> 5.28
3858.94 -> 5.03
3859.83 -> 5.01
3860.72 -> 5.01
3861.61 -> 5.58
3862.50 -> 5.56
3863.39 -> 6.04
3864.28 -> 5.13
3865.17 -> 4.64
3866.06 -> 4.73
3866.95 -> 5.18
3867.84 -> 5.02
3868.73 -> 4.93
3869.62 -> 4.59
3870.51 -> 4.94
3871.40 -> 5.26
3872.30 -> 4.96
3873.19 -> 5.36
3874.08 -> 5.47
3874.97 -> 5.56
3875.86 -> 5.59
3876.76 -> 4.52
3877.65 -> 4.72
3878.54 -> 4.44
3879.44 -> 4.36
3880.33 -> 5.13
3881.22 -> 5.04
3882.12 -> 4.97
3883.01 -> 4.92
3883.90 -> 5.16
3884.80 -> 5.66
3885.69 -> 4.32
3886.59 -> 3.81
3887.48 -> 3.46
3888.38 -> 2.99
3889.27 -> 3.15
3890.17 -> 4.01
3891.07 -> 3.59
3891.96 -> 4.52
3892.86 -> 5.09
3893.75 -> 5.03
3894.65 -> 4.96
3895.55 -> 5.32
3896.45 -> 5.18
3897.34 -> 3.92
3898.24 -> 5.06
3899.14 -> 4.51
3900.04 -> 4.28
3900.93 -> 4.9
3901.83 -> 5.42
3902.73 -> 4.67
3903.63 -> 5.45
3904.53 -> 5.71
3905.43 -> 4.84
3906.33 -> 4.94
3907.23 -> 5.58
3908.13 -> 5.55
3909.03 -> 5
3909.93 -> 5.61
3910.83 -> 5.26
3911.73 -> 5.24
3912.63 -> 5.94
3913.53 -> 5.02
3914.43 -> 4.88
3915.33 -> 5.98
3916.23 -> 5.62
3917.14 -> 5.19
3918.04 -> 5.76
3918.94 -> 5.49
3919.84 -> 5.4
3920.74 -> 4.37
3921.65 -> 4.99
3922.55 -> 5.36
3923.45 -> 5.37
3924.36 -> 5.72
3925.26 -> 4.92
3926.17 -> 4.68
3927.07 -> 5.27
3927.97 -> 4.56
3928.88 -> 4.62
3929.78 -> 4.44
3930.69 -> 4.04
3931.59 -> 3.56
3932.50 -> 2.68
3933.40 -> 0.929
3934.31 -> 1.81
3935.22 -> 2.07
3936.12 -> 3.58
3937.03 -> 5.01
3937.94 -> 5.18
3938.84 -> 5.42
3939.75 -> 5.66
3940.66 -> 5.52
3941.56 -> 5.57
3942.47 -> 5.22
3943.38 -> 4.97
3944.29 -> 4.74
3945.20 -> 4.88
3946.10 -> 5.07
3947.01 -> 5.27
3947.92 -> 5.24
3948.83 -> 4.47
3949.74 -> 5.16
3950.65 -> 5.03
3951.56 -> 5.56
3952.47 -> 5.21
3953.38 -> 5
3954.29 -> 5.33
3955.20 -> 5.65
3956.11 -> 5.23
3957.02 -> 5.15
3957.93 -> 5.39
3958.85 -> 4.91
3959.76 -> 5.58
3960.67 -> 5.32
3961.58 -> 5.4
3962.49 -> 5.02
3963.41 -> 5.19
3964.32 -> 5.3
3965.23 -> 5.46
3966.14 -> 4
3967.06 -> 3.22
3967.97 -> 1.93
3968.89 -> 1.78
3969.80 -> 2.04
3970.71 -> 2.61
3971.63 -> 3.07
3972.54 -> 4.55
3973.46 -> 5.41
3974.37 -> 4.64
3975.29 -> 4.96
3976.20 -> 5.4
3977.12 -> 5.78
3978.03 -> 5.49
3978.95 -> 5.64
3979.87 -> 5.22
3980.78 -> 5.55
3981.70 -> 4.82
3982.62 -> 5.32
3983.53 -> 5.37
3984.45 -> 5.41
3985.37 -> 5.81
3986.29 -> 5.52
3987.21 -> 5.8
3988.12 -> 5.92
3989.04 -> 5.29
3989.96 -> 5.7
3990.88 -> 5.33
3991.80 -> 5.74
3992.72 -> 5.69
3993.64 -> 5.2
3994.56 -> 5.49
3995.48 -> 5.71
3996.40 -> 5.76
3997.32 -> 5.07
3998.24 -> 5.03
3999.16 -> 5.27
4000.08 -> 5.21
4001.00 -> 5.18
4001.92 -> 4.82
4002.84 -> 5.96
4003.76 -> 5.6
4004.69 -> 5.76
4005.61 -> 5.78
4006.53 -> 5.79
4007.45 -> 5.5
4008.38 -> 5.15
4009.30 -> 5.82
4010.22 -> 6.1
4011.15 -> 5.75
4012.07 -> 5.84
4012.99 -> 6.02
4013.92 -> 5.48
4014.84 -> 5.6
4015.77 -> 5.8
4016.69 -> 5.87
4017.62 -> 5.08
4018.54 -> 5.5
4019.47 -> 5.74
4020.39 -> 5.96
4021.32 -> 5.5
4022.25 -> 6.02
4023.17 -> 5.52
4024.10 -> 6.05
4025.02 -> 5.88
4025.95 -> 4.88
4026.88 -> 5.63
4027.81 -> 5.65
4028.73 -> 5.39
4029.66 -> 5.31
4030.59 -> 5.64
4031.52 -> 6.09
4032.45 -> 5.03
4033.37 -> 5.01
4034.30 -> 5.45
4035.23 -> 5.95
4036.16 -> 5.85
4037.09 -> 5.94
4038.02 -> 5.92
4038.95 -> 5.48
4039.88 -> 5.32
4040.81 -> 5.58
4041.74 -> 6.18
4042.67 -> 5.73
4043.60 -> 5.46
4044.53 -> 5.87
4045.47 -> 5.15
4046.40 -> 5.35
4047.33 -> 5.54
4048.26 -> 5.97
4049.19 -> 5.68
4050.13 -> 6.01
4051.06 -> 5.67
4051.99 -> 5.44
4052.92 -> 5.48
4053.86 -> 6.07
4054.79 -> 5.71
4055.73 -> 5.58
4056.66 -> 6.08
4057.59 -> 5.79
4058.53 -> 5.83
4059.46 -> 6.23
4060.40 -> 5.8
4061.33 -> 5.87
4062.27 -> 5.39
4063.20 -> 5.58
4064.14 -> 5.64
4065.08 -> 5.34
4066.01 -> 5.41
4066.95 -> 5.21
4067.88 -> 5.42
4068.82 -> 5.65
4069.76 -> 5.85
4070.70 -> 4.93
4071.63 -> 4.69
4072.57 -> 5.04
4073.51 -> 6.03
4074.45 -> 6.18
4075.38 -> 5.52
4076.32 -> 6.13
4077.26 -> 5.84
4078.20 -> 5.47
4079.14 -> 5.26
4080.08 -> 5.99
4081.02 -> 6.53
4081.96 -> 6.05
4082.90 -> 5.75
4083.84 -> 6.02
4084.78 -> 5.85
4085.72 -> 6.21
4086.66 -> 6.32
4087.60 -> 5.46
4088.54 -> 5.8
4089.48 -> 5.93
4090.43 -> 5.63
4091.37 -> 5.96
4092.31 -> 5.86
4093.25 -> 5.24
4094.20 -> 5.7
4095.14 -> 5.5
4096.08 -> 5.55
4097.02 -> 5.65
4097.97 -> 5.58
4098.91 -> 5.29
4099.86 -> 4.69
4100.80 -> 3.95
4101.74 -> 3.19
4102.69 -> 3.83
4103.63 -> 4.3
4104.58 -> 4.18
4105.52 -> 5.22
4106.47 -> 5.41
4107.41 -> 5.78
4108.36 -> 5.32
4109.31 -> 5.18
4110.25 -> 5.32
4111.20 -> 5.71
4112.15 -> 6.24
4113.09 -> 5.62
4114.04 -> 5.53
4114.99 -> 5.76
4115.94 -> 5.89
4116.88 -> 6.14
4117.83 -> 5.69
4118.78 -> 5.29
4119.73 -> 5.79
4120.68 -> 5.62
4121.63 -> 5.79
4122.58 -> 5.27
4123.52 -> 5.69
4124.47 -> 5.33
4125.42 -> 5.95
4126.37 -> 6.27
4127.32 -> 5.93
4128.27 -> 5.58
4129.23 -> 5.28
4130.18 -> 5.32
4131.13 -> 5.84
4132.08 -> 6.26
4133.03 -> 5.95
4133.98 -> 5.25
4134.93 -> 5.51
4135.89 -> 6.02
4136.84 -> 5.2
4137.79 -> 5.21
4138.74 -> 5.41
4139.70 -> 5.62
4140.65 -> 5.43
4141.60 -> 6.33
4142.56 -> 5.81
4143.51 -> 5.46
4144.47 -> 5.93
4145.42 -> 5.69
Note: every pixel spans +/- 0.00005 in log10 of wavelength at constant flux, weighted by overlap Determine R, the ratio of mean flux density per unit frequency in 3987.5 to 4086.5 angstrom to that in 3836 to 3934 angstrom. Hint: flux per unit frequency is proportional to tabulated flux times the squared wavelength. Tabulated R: 1.2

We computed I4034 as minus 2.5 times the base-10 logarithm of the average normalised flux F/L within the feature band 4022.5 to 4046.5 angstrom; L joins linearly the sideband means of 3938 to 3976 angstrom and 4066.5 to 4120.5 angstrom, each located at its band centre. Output -0.08 mag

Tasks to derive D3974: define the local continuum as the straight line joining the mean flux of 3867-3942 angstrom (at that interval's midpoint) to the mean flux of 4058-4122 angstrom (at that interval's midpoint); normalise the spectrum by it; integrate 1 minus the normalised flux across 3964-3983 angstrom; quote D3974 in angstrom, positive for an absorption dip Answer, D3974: 2.55 angstrom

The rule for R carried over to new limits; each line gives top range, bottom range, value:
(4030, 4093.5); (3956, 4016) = 1.15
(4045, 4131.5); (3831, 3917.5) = 1.27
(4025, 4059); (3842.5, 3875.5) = 1.18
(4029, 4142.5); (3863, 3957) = 1.26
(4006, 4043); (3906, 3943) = 1.24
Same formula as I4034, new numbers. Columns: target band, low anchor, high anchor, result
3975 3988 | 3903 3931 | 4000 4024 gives 0.008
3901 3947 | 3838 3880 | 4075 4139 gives 0.079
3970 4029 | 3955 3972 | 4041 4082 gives -0.128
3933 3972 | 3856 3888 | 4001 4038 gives 0.180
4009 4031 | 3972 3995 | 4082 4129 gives -0.048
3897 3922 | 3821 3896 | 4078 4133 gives -0.045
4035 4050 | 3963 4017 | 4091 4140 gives -0.083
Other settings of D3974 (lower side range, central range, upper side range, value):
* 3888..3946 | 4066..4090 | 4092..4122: -2.3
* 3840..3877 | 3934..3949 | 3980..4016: 1.9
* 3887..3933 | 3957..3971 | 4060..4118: 2.2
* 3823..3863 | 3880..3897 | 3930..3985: 0.8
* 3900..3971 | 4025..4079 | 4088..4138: -4.0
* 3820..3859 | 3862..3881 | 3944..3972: -1.3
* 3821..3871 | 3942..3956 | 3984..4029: 0.5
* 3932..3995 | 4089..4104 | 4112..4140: 1.1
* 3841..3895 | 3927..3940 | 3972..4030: 3.4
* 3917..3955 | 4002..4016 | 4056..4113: -1.6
